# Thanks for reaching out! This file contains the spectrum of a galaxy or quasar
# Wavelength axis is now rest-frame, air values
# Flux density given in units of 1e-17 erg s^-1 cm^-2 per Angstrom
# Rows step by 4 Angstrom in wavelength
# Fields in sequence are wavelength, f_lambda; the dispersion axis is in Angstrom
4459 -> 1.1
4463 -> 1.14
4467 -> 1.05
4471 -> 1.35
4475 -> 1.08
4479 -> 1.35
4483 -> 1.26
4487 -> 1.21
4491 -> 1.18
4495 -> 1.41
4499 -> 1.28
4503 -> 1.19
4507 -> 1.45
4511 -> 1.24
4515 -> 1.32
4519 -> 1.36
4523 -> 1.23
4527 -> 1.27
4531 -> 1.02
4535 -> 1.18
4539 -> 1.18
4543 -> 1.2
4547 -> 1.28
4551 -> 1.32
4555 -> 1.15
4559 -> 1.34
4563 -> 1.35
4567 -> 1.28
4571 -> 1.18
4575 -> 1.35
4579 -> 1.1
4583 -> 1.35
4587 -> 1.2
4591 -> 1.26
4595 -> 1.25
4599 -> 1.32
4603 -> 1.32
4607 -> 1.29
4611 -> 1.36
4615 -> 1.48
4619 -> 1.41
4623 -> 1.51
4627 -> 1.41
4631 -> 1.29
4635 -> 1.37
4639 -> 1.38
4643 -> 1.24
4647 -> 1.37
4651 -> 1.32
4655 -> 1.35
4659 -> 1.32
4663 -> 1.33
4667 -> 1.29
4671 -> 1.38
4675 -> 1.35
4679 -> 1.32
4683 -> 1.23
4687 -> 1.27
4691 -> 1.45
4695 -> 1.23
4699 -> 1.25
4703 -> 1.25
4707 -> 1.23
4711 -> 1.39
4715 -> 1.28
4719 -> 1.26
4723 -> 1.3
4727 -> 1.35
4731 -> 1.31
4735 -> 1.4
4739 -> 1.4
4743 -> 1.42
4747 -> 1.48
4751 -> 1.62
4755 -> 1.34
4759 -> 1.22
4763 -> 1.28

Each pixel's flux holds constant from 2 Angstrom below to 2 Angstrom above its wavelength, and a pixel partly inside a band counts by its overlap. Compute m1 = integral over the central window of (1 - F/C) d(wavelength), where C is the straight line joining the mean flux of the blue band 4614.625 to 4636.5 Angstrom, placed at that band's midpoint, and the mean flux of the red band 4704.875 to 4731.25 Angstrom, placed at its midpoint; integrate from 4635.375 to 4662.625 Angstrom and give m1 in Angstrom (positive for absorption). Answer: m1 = 1.0 Angstrom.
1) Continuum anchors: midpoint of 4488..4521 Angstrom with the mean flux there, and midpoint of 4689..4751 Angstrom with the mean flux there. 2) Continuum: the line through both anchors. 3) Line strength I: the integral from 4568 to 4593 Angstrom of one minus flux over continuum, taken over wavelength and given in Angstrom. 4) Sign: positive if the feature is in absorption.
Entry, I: 1.4 Angstrom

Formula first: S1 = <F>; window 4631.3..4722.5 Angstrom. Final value 1.31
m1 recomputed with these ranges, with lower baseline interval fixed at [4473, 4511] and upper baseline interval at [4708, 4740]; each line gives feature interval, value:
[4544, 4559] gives 0.3 Angstrom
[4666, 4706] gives 0.6 Angstrom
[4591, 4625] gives -1.6 Angstrom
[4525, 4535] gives 1.0 Angstrom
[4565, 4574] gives 0.3 Angstrom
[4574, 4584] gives 0.3 Angstrom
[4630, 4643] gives -0.3 Angstrom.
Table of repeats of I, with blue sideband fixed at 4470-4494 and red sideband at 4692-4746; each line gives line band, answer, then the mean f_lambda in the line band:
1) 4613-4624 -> -1.51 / 1.46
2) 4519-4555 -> 1.26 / 1.22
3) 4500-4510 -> -0.48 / 1.31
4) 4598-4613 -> -0.48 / 1.32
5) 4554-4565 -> -0.22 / 1.29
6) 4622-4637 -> -1.14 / 1.39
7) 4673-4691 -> -0.05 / 1.31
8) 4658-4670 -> -0.16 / 1.32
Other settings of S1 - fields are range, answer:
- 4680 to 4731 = 1.29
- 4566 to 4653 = 1.32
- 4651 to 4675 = 1.33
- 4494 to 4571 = 1.26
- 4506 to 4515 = 1.33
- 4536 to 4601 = 1.26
